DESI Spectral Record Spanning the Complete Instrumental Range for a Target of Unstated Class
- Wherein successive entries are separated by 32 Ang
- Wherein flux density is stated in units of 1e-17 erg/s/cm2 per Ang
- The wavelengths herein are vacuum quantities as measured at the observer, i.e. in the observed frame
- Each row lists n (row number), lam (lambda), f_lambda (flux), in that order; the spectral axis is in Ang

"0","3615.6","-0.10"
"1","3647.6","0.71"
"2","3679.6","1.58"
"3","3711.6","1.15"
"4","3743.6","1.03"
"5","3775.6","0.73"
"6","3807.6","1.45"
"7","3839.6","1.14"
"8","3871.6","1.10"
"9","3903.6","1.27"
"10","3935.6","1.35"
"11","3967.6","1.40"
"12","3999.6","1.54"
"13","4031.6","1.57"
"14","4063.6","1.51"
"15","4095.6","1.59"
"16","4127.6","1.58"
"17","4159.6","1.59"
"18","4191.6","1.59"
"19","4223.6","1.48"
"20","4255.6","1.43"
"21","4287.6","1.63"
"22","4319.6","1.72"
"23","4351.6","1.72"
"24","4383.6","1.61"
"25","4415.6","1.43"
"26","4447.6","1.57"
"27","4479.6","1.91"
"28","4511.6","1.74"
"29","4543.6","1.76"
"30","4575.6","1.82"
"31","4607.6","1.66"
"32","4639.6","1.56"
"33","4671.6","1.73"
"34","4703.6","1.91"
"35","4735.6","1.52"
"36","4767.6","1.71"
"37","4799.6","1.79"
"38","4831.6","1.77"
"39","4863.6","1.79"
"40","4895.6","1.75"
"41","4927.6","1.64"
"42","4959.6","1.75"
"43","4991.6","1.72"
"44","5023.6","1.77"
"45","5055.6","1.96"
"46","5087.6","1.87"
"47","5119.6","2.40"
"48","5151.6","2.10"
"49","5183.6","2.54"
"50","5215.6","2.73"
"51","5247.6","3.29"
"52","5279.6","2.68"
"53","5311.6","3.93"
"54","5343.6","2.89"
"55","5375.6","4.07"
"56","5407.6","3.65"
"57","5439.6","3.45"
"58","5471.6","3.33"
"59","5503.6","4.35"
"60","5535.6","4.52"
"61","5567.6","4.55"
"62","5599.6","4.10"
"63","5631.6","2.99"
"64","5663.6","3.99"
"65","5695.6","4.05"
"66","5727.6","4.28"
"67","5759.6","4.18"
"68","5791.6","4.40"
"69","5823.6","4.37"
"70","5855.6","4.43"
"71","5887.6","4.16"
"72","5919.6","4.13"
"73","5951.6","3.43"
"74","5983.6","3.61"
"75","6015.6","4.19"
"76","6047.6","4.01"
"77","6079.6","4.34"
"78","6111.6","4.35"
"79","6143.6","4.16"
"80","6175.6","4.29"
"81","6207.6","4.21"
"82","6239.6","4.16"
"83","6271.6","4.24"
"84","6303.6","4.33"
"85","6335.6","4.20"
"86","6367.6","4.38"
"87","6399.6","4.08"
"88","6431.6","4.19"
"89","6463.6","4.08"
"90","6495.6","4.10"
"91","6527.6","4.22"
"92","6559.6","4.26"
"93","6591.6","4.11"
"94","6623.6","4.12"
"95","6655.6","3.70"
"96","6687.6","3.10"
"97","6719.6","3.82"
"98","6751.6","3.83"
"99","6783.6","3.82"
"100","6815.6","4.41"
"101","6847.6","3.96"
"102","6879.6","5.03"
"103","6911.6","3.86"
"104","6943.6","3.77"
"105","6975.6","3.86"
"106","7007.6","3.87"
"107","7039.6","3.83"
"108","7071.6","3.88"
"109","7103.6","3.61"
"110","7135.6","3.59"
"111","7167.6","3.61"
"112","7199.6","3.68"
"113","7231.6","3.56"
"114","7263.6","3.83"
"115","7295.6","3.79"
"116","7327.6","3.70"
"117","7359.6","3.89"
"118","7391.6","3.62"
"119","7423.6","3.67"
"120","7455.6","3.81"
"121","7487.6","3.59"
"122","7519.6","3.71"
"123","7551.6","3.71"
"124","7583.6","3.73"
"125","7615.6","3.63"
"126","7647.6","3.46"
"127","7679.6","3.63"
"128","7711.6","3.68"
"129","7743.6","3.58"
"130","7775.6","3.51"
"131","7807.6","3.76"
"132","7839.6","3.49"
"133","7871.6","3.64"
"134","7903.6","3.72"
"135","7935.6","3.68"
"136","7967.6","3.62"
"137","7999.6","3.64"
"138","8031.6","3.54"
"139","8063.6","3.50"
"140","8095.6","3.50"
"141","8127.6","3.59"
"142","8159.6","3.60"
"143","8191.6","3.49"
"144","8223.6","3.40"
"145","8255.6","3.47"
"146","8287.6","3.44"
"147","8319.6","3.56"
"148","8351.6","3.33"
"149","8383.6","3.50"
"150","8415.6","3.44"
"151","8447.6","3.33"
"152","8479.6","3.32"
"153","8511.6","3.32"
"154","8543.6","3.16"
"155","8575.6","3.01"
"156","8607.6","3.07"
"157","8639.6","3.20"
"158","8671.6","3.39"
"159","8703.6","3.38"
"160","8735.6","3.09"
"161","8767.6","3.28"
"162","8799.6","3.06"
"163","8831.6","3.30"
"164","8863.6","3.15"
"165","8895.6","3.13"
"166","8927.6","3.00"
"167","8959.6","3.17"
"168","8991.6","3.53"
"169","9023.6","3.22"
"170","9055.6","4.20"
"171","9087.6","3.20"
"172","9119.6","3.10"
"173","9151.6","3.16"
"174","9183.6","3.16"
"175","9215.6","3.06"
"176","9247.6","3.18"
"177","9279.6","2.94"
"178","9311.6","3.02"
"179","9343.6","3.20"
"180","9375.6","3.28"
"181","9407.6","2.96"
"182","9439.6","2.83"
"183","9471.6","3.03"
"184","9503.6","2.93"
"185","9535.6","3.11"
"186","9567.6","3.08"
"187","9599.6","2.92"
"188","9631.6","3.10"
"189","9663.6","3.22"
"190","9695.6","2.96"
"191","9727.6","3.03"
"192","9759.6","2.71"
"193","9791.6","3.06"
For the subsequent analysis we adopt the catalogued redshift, 0.37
